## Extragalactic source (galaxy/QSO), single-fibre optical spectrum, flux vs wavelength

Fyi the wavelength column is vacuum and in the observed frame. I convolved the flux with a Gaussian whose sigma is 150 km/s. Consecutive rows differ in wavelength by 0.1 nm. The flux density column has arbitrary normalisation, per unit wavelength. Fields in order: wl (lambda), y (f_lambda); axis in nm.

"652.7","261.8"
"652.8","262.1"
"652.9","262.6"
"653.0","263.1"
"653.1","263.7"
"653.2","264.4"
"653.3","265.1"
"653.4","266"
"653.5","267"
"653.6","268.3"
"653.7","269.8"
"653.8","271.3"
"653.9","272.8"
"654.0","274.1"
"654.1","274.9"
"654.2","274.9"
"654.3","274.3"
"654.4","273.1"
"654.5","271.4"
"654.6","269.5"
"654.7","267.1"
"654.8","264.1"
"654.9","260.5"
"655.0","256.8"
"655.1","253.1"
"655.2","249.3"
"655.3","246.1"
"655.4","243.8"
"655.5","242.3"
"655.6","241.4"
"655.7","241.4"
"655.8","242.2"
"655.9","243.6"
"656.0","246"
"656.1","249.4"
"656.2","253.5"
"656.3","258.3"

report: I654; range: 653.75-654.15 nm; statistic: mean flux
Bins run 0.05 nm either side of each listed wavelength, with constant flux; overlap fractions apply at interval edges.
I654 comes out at 273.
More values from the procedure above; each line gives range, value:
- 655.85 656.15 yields 246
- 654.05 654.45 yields 274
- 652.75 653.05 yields 263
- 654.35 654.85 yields 269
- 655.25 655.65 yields 243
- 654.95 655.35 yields 251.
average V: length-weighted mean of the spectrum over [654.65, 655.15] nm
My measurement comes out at 260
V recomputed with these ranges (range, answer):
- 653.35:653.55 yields 266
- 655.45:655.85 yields 242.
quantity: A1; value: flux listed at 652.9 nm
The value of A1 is 262.6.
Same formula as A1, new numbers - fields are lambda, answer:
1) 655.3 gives 246.1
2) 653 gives 263.1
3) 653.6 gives 268.3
